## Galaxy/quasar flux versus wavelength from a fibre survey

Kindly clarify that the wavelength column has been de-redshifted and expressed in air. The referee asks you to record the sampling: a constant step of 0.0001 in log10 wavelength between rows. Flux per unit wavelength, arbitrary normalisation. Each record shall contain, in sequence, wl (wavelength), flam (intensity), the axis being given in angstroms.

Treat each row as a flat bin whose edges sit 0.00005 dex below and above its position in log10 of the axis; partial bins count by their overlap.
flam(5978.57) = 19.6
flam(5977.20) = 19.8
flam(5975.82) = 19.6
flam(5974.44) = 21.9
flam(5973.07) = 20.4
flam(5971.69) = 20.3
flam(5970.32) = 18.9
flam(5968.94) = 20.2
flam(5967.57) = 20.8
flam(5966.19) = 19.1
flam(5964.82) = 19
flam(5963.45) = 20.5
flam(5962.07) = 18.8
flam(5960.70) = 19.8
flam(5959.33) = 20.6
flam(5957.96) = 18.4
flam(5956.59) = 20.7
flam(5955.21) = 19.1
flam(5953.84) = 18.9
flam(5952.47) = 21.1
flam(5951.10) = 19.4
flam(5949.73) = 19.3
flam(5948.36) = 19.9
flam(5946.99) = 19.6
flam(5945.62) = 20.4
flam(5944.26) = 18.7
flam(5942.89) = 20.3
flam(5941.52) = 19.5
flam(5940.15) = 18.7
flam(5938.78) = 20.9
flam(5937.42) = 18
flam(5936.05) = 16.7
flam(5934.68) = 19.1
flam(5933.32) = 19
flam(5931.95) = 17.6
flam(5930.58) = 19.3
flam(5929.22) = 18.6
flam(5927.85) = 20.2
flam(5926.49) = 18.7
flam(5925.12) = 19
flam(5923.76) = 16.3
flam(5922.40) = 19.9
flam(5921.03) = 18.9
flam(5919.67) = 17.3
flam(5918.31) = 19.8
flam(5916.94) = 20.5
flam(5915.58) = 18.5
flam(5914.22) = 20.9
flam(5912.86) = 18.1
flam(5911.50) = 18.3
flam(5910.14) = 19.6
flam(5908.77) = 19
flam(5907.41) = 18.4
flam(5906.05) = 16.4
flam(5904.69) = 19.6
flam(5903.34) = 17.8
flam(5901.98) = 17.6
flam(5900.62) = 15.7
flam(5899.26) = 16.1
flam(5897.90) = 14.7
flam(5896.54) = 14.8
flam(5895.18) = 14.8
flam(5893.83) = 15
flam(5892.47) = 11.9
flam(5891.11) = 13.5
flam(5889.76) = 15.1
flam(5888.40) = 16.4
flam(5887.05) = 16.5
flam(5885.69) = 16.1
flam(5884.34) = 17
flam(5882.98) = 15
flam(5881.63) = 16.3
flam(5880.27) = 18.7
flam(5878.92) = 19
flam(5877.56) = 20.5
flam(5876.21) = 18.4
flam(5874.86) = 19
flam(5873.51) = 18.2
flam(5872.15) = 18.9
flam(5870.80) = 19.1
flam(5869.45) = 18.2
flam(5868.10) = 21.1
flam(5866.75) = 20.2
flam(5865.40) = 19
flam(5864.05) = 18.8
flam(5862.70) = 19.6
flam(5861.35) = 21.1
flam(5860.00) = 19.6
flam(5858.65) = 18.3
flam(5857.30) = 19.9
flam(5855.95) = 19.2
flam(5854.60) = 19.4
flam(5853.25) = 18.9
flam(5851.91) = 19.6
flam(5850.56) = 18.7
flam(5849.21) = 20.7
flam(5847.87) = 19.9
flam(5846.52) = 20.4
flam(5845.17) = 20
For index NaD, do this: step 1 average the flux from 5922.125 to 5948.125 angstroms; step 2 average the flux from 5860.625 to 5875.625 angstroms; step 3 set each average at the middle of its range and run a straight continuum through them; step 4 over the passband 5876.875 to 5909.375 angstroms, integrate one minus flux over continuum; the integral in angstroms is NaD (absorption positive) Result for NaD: 4.6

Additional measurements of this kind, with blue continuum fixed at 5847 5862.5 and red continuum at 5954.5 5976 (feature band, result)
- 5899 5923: 1.5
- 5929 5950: 0.7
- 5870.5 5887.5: 1.5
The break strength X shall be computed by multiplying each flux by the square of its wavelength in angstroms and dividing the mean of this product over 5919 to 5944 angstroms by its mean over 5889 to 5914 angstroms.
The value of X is 1.15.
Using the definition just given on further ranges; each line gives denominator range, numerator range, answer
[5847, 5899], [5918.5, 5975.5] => 1.11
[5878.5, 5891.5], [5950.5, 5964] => 1.23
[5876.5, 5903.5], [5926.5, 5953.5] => 1.22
